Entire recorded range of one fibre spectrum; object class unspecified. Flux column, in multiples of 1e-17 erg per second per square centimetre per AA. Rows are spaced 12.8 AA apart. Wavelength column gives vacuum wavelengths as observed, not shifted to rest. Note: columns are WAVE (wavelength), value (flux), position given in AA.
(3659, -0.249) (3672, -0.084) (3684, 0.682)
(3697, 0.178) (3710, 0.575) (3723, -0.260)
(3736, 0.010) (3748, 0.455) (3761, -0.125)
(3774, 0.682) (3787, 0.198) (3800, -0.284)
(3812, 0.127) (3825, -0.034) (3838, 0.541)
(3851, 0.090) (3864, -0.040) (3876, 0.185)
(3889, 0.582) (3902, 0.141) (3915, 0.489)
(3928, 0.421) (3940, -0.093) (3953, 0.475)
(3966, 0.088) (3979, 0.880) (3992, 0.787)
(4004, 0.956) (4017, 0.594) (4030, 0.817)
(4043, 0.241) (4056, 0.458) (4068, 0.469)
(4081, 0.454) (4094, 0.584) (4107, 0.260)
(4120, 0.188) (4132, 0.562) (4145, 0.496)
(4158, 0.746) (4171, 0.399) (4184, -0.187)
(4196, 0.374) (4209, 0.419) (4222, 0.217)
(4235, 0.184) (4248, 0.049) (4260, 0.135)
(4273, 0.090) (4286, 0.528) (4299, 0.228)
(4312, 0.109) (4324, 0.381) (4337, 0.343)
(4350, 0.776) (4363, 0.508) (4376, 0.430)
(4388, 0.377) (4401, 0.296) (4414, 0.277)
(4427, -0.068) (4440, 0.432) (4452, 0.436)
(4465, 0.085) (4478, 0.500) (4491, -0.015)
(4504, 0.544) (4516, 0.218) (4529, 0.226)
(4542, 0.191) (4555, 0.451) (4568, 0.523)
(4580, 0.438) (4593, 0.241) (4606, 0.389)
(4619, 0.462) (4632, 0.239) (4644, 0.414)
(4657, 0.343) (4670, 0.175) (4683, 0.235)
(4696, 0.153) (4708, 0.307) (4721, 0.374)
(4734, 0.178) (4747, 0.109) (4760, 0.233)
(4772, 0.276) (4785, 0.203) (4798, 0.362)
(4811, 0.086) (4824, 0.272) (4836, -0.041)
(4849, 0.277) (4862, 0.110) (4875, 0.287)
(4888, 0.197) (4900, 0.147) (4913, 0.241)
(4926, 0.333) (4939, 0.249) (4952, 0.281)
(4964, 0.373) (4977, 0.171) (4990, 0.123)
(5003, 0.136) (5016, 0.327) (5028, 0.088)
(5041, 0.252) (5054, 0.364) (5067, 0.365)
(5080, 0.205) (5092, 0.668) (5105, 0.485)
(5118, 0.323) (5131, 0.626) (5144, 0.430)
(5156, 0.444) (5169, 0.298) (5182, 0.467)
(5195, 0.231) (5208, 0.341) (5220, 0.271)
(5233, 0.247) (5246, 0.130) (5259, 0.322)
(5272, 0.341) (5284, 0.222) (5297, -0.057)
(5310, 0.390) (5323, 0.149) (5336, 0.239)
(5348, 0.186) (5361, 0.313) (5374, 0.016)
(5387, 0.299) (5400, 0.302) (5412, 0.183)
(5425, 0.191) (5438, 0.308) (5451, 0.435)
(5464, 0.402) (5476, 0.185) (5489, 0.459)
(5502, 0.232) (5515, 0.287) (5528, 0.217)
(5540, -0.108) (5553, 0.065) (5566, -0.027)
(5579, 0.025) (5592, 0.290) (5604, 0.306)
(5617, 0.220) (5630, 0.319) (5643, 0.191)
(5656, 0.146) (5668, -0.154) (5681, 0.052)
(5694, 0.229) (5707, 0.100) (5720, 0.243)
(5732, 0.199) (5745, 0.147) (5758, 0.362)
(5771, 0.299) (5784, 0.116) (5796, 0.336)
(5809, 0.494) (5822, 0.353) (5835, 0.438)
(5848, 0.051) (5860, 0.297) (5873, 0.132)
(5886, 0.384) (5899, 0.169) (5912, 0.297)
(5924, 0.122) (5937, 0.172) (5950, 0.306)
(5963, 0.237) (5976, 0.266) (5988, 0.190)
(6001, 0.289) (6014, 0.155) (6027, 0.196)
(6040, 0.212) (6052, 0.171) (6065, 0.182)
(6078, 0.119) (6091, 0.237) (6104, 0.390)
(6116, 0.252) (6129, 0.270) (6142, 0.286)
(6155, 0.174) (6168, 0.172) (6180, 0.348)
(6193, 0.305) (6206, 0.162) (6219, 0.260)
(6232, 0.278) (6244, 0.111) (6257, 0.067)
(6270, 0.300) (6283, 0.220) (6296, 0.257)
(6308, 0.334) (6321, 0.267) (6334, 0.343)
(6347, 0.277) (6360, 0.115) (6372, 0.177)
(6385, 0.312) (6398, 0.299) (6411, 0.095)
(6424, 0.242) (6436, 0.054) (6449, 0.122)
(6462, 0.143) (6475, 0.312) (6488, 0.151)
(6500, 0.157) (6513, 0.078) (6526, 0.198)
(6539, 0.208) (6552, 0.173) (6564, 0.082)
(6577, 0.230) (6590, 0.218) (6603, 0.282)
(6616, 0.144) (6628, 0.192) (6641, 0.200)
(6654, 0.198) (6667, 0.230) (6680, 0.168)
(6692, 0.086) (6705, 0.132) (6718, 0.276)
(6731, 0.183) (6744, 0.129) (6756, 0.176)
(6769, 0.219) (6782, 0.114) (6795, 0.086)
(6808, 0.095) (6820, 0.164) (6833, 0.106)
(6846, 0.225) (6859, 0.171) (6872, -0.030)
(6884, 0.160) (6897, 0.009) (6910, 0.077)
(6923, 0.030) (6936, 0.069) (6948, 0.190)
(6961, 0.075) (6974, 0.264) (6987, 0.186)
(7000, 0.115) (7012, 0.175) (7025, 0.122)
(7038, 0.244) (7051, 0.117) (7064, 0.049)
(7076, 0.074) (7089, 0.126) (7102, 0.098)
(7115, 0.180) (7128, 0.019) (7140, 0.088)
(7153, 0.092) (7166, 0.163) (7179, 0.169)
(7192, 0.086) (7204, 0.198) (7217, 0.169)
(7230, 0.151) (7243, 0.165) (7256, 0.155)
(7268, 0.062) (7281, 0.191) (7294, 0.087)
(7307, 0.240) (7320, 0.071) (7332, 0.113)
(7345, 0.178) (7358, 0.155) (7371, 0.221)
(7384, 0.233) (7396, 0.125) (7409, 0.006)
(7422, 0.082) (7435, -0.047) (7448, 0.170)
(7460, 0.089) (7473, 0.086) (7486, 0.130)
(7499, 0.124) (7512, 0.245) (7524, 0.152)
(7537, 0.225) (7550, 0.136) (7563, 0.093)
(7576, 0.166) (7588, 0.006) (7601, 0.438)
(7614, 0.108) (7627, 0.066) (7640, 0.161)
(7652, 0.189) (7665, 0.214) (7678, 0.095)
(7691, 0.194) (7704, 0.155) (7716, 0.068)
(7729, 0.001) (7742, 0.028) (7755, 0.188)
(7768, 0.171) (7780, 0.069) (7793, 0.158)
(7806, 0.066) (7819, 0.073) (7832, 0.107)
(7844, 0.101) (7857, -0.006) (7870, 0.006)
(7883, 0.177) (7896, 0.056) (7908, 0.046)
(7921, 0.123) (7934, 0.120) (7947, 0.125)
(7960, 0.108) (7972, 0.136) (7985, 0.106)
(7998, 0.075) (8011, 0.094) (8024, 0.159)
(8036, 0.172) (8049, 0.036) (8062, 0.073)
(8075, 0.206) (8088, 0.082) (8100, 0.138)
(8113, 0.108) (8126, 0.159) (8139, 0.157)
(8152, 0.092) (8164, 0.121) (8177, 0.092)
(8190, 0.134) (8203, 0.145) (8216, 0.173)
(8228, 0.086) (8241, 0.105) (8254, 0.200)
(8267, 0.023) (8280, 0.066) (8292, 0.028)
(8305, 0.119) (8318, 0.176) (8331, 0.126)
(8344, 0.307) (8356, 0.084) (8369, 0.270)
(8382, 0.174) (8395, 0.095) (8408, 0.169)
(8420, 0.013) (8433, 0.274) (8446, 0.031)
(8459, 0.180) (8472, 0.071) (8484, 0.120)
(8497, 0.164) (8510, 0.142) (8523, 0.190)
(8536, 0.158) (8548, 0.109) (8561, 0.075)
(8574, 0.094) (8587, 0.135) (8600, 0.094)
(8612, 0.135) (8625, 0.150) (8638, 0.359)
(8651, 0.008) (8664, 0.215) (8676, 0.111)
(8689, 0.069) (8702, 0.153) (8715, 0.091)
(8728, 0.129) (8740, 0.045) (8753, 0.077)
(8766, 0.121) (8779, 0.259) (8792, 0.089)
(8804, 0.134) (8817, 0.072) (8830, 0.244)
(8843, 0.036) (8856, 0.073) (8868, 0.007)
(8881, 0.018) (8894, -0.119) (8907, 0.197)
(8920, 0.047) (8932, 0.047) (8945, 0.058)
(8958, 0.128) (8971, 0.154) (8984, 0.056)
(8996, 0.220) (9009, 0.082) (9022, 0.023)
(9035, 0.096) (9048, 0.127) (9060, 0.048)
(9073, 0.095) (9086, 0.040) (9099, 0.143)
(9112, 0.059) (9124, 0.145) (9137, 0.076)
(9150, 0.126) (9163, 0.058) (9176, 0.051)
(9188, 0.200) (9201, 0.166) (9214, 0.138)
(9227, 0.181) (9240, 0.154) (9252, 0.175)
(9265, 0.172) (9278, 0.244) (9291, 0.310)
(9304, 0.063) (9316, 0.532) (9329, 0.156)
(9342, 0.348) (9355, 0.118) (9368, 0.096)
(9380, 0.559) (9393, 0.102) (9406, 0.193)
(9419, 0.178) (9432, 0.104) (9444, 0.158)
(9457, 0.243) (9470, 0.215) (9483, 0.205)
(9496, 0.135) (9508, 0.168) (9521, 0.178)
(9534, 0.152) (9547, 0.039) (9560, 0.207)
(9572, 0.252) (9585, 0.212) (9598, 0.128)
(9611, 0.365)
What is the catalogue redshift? 2.31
